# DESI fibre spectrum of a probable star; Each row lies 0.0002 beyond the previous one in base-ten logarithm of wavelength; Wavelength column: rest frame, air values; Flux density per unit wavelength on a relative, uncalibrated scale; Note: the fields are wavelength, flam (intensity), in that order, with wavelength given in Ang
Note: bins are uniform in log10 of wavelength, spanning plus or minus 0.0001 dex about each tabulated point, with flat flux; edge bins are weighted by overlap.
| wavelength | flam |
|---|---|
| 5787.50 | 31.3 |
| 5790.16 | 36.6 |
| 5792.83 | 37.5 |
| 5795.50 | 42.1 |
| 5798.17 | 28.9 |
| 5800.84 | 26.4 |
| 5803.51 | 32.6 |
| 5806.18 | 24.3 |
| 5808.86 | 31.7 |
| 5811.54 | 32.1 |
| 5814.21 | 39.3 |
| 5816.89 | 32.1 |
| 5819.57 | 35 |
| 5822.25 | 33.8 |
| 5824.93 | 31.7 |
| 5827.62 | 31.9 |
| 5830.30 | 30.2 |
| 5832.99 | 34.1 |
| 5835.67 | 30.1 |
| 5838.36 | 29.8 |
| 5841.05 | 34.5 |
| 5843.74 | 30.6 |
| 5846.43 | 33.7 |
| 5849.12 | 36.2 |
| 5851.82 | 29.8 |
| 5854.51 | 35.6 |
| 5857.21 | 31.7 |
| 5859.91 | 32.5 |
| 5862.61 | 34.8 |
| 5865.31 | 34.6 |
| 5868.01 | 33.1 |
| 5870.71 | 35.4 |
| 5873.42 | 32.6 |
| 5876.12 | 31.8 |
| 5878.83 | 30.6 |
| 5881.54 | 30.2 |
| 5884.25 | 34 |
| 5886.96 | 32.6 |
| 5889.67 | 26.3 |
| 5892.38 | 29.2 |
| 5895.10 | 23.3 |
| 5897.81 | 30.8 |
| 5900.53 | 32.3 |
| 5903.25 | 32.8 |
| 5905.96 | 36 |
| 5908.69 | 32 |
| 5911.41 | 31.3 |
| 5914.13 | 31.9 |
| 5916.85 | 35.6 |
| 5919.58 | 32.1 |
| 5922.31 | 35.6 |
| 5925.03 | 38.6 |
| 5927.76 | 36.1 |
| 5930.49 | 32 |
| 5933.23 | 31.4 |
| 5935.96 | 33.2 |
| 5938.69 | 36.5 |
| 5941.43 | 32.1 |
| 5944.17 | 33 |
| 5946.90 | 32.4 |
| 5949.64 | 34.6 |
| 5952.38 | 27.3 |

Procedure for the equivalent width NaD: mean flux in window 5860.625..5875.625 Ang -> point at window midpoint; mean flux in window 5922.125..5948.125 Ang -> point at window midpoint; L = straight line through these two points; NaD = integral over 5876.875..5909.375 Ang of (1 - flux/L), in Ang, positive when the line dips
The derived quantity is 3.0 Ang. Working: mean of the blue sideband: 33.9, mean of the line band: 30.8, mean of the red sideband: 34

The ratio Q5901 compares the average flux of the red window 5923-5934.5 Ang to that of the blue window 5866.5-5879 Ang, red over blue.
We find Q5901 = 1.1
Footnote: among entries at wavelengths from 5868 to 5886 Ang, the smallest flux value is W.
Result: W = 30.2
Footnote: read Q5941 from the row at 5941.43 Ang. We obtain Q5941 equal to 32.1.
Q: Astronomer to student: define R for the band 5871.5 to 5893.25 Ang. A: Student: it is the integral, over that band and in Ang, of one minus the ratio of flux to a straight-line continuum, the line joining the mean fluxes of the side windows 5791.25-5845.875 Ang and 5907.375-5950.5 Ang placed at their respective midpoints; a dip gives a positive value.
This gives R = 1.4 Ang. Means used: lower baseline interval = 32.5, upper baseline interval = 33.6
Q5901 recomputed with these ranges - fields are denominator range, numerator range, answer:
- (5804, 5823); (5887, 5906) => 0.92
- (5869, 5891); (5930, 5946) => 1.04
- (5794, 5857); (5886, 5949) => 1.00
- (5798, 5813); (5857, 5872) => 1.15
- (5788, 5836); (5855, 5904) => 0.96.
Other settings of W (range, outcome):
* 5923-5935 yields 31.4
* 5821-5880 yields 29.8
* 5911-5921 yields 31.3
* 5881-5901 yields 23.3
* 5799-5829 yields 24.3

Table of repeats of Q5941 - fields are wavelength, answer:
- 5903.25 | 32.8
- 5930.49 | 32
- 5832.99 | 34.1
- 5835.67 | 30.1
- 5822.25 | 33.8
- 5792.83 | 37.5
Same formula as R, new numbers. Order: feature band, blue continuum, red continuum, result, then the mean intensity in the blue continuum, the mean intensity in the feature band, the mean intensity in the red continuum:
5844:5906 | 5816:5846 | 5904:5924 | 1.6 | 32.2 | 32.1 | 33.6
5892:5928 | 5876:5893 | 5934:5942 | -0.5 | 30.7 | 32.7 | 33.9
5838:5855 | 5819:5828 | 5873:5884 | -0.3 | 33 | 32.9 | 31.5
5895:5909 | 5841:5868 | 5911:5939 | 0.8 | 33.3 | 31.9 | 34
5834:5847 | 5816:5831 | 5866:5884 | 0.3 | 32.6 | 31.7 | 32.5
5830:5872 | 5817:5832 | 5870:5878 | -0.3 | 32.5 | 33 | 32.9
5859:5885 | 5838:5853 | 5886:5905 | -1.6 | 32.6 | 32.9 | 29.7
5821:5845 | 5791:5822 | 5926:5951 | 0.9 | 33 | 31.9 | 33.6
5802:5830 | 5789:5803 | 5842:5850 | 1.3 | 34.2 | 32.3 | 33.4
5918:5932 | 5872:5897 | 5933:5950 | -1.0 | 30.1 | 34.8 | 33.4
